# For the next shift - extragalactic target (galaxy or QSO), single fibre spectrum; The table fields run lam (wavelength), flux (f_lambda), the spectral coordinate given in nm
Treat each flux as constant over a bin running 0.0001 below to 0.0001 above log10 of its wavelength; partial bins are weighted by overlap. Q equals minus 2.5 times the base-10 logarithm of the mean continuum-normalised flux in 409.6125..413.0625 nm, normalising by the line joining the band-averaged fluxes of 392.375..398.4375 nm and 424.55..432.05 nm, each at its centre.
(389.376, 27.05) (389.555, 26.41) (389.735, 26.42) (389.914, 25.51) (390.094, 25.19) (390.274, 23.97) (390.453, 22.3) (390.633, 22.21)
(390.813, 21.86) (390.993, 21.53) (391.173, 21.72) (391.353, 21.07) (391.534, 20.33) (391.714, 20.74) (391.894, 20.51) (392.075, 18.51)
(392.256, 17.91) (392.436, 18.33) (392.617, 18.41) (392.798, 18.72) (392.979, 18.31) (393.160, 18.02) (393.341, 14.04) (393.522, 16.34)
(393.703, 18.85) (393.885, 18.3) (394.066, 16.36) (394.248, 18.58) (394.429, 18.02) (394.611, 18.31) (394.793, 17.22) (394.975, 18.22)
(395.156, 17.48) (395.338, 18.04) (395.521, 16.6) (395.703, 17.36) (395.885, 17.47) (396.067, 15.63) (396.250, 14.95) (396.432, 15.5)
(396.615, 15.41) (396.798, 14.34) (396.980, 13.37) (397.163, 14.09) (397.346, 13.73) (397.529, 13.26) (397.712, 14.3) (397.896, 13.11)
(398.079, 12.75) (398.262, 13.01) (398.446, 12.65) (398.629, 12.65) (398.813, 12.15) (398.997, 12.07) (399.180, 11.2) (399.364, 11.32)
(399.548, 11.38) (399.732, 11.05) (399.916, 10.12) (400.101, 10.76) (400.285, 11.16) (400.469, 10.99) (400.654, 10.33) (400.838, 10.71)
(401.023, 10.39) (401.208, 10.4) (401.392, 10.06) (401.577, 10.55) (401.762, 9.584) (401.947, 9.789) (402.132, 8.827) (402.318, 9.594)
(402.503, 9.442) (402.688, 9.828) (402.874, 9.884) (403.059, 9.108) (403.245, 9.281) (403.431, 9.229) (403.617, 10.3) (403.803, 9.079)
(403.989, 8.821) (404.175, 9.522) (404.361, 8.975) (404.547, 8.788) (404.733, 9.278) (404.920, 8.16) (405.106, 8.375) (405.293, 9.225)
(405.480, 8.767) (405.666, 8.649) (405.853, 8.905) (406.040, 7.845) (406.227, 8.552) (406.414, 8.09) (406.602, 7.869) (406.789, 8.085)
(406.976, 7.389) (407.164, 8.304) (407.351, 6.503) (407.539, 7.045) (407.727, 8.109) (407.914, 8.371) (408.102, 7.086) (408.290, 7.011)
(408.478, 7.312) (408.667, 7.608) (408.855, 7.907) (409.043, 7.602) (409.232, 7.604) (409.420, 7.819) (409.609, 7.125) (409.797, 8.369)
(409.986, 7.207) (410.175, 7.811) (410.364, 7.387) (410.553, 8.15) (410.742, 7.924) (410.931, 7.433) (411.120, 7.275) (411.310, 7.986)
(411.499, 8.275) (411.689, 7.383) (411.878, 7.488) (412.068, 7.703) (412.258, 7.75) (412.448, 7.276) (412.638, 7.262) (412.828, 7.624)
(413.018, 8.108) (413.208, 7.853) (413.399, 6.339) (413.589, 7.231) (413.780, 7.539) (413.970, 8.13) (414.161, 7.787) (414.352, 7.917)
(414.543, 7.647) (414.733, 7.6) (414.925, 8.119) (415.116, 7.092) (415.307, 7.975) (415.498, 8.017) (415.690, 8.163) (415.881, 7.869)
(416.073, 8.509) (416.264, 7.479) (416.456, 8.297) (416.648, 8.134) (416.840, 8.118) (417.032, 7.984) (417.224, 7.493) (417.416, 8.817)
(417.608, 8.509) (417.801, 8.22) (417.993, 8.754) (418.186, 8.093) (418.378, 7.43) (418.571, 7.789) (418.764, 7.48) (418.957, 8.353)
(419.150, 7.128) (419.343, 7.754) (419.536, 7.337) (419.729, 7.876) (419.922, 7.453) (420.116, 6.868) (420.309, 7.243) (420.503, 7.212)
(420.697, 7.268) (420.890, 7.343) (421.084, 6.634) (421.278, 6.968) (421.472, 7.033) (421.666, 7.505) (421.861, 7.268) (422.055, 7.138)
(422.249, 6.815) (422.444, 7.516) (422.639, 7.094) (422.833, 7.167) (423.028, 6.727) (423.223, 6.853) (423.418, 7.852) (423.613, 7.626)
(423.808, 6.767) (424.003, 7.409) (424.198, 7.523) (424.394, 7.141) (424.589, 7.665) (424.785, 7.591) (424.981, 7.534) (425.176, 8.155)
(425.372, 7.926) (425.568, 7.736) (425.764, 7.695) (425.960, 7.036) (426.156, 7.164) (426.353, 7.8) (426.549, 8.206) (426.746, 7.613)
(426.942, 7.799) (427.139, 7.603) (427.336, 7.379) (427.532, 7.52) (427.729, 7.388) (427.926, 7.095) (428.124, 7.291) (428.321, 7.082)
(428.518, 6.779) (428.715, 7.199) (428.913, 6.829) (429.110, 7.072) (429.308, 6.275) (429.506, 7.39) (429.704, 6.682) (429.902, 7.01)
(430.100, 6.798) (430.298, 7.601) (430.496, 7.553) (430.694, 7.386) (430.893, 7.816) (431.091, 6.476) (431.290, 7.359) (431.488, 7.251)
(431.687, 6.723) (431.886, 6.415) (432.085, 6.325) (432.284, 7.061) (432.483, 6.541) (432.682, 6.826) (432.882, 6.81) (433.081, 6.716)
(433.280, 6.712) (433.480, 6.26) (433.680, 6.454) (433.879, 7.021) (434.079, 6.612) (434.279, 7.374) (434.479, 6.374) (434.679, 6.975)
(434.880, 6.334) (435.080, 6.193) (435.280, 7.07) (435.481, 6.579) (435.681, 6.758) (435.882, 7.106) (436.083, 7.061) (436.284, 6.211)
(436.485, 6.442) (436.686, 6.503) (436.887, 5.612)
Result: 0.47 mag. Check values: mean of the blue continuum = 16.2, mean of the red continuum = 7.3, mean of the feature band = 7.67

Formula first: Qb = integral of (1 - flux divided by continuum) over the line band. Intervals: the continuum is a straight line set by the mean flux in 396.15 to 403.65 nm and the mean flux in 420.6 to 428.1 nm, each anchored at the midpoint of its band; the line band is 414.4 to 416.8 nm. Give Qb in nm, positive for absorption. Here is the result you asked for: 0.26 nm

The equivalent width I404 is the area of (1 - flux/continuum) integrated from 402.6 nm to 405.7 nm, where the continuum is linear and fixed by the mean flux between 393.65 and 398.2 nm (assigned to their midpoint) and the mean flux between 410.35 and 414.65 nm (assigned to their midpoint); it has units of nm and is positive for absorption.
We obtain 0.71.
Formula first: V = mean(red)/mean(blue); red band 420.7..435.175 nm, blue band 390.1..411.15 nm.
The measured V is 0.6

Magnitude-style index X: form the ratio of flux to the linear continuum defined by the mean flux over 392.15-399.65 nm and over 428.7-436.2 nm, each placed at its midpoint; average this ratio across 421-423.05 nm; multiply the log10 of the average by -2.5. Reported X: 0.298 mag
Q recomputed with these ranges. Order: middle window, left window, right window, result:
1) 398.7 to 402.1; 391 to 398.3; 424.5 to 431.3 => 0.39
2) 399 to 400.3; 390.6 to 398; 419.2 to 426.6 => 0.37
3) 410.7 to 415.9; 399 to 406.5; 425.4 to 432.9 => 0.14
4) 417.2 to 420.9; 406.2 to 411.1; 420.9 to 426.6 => -0.04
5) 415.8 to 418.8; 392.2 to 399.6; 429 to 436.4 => 0.28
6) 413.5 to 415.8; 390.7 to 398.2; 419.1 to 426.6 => 0.30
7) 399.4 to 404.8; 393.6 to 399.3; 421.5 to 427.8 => 0.35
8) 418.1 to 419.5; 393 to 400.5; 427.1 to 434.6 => 0.25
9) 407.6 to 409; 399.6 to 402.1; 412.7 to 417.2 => 0.19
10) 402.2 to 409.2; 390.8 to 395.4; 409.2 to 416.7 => 0.35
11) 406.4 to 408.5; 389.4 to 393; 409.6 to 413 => 0.34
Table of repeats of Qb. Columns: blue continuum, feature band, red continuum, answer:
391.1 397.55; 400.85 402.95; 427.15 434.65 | 0.74 nm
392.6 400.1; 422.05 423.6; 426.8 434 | 0.29 nm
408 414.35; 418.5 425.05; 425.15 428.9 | 0.17 nm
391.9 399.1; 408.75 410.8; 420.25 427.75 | 0.70 nm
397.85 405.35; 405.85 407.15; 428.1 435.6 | 0.23 nm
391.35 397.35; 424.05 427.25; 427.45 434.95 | 0.32 nm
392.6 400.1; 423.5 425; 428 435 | 0.21 nm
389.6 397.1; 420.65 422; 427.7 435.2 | 0.39 nm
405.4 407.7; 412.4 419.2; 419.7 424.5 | -0.29 nm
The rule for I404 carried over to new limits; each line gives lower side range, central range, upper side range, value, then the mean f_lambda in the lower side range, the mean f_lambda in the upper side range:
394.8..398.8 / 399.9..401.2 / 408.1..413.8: 0.233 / 14.9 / 7.57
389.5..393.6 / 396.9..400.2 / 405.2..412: 0.660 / 20.8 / 7.82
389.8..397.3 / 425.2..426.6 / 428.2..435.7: 0.167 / 18.5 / 6.86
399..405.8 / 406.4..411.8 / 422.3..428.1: 0.874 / 9.83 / 7.46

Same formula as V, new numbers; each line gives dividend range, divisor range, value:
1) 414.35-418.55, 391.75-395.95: 0.45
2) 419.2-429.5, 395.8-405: 0.65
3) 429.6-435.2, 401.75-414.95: 0.84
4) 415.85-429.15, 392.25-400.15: 0.49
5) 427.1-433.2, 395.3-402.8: 0.57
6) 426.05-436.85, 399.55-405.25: 0.71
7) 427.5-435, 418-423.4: 0.94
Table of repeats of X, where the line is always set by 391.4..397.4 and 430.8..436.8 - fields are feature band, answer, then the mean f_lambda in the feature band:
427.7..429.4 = 0.17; 6.99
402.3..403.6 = 0.49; 9.52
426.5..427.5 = 0.12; 7.68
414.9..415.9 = 0.43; 7.86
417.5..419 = 0.33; 8.07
